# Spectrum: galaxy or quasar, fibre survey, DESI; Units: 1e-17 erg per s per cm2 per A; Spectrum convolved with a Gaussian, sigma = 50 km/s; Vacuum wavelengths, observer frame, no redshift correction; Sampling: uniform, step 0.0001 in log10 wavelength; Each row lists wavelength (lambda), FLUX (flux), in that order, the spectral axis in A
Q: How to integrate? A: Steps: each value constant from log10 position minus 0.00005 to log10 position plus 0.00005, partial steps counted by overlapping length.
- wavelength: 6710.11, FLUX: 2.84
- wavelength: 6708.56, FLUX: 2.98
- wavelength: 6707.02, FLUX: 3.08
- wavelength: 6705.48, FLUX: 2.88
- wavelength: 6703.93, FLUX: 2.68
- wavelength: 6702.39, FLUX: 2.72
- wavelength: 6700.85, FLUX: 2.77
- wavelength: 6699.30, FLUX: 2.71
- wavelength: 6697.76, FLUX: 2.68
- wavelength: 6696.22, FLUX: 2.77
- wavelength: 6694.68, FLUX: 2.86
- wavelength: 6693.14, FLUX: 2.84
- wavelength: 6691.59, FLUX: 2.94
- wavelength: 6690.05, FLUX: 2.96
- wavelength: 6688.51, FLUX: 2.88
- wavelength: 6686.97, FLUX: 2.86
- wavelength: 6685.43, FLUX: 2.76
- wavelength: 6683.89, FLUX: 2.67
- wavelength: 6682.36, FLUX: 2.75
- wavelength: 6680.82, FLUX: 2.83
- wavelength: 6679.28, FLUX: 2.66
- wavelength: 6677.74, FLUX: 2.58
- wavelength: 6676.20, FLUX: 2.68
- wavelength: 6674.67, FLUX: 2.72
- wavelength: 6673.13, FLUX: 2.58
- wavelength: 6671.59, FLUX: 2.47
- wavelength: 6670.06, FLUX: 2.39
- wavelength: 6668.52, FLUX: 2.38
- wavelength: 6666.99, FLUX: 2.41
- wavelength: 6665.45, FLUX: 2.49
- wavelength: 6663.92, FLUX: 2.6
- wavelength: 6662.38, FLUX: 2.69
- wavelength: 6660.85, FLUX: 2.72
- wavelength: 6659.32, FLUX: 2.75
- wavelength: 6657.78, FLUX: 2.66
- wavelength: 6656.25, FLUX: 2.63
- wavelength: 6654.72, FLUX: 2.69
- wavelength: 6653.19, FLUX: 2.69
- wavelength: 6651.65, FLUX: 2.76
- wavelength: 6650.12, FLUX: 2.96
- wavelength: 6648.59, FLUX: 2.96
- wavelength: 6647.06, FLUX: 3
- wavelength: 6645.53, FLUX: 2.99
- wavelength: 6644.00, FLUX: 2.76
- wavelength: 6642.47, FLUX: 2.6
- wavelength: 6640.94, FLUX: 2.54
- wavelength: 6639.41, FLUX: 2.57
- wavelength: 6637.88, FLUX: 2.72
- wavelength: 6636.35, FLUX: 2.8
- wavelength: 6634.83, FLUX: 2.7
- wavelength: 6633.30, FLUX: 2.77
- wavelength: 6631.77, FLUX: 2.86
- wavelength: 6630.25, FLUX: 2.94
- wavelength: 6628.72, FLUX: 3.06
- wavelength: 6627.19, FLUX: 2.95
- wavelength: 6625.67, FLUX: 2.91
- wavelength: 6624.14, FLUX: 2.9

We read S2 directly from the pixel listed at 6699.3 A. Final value 2.71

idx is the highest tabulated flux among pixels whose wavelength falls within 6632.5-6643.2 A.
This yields 2.8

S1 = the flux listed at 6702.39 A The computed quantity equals 2.72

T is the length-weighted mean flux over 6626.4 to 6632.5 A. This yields 2.96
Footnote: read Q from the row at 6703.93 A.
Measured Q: 2.68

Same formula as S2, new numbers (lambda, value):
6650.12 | 2.96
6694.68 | 2.86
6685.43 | 2.76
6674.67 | 2.72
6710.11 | 2.84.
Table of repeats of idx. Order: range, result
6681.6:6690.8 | 2.96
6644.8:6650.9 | 3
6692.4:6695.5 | 2.86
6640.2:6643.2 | 2.6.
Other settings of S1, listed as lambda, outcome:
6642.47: 2.6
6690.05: 2.96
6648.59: 2.96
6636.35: 2.8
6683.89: 2.67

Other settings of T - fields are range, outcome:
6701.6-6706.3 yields 2.77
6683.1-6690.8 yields 2.83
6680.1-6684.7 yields 2.75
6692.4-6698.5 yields 2.79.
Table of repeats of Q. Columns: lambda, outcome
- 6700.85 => 2.77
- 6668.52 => 2.38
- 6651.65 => 2.76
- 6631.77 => 2.86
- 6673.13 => 2.58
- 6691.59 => 2.94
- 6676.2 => 2.68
